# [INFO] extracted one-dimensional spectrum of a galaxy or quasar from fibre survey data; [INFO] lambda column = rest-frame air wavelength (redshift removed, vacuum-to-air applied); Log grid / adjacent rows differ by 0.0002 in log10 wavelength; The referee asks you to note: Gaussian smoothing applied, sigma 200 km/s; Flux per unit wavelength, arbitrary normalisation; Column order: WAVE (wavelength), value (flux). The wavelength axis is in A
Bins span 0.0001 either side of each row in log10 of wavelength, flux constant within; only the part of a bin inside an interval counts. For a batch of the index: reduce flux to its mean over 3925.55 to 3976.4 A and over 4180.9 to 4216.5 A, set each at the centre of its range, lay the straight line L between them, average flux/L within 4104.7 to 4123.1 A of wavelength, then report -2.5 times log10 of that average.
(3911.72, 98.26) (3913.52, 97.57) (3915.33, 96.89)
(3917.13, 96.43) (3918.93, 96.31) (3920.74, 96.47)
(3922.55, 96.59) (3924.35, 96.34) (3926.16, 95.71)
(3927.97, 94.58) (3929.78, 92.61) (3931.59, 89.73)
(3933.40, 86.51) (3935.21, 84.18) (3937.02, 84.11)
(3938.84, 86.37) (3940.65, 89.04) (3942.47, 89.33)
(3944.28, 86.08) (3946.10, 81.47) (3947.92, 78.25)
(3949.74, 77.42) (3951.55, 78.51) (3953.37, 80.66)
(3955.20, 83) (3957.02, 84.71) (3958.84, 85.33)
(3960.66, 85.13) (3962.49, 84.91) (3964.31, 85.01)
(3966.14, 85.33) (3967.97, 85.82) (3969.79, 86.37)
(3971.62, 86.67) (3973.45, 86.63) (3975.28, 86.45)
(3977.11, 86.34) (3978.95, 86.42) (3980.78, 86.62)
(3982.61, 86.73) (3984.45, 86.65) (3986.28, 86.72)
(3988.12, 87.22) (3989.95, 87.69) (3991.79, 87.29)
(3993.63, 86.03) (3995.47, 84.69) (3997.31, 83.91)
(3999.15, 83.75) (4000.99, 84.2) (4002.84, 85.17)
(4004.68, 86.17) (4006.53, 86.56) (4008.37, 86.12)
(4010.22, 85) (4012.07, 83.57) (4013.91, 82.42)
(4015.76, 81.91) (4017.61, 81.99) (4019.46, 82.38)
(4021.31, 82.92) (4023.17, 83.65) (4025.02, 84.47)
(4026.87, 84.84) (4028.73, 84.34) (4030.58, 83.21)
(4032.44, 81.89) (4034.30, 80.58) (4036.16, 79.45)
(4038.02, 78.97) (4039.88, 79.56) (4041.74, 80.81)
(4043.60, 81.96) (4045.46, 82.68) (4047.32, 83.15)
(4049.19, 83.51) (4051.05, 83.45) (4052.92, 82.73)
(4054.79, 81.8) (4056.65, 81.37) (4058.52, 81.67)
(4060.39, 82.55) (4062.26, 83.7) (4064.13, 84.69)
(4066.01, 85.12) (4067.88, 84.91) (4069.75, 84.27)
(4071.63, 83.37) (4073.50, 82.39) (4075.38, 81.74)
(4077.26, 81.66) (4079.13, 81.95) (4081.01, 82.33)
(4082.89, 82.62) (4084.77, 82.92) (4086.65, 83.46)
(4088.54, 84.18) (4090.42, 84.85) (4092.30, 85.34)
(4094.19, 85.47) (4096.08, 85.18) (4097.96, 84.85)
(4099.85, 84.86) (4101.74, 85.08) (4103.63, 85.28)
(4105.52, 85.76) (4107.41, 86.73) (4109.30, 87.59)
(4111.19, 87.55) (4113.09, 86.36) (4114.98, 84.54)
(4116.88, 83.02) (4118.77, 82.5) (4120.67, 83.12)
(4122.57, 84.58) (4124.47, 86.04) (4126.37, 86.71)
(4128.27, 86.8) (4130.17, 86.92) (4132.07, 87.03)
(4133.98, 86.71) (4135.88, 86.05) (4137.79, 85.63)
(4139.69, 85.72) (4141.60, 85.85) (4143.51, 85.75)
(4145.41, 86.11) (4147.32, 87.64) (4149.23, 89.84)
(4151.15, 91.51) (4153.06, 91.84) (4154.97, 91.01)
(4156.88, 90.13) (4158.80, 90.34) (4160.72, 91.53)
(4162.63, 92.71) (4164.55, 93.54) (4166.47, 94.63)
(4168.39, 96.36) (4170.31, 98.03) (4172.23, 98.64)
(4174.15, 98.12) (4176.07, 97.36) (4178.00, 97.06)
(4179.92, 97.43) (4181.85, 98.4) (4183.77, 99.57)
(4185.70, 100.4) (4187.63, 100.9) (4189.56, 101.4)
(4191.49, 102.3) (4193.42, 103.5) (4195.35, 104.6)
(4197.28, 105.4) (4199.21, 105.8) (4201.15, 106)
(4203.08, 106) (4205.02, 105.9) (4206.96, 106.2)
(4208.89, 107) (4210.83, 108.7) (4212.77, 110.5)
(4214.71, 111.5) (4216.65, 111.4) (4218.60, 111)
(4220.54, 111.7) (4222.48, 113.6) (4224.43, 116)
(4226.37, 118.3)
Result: 0.16 mag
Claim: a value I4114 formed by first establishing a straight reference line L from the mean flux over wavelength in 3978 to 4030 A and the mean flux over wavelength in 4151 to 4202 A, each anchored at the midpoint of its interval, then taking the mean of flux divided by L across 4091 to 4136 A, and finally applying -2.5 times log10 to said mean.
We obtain 0.09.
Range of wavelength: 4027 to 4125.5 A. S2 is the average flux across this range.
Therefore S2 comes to 83.5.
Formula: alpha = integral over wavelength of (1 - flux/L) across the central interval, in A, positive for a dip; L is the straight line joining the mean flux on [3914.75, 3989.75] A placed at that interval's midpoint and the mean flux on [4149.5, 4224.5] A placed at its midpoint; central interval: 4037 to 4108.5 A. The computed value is 8.44 A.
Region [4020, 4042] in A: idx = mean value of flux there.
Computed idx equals 82.1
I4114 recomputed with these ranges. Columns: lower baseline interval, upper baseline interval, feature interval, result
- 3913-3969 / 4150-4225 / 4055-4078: 0.143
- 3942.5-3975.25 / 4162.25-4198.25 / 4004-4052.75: 0.073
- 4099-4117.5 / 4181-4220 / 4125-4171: 0.057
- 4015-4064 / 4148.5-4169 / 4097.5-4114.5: 0.022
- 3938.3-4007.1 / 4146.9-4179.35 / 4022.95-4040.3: 0.072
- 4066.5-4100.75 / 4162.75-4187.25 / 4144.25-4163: 0.047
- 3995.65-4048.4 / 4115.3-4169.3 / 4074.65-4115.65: 0.020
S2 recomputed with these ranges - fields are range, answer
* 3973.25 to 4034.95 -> 84.8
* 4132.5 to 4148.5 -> 86.3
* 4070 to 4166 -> 86.1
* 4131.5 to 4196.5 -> 93.8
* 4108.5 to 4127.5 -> 85.2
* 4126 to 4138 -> 86.6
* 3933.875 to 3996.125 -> 85.1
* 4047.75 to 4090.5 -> 83.1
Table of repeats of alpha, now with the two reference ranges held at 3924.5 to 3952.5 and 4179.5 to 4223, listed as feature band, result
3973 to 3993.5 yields 0.7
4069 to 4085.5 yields 2.4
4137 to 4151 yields 2.0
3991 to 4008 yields 1.1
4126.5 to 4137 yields 1.5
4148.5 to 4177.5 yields 2.6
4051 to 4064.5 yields 1.8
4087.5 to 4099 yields 1.5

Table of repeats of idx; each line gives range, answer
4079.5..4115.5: 85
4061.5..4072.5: 84.3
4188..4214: 106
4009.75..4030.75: 83.4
